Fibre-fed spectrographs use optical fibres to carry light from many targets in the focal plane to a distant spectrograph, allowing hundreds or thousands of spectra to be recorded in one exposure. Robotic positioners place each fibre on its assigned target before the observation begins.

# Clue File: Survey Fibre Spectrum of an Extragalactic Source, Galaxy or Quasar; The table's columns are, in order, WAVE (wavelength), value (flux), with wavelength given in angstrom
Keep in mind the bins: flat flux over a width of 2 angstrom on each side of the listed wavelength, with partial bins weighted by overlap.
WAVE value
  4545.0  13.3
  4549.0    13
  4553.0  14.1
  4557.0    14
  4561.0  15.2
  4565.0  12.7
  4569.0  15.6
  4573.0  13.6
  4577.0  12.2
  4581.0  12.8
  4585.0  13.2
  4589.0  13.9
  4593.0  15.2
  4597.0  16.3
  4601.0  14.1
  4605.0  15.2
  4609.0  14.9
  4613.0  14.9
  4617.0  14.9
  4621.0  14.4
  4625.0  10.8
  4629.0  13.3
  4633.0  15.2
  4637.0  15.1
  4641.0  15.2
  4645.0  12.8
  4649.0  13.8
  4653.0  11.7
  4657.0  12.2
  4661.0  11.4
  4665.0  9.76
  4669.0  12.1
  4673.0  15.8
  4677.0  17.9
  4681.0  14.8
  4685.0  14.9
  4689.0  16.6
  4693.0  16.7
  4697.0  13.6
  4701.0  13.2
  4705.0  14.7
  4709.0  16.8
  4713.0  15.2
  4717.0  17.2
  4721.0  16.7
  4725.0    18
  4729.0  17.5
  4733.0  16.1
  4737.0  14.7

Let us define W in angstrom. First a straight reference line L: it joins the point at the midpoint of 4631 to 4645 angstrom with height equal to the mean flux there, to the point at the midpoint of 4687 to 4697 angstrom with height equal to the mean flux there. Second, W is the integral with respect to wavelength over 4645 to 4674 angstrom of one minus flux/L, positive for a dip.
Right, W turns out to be 5.7 angstrom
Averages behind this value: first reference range 14.8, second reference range 16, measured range 12.3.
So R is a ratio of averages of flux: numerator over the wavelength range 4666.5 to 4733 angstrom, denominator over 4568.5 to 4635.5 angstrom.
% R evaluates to 1.11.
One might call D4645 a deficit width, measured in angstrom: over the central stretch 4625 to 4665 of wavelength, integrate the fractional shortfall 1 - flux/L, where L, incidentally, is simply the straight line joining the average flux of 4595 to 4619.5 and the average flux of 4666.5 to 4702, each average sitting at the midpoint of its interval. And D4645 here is 5.2 angstrom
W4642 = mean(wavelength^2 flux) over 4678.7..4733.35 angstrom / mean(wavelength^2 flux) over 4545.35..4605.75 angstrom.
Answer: 1.2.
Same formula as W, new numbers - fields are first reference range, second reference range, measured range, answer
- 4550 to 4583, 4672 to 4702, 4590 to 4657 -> 1.8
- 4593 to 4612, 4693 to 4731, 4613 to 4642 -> 2.2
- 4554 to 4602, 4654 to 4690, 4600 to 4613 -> -0.8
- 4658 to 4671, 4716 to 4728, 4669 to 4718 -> -4.6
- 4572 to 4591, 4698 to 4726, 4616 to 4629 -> 0.7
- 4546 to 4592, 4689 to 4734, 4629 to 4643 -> -0.1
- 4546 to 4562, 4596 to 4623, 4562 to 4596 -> 1.4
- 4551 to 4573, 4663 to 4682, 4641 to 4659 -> 1.5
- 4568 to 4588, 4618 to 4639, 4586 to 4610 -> -2.3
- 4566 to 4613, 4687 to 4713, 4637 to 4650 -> 0.6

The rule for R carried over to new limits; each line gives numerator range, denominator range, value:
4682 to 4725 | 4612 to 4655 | 1.13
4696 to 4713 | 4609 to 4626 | 1.05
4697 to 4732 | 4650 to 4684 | 1.21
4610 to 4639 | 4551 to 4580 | 1.02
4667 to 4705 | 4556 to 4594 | 1.09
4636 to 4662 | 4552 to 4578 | 0.94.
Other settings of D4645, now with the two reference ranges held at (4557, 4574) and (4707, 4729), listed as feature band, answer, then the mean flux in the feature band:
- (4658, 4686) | 4.1 angstrom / 13.7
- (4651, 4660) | 2.2 angstrom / 11.9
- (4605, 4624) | 0.6 angstrom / 14.6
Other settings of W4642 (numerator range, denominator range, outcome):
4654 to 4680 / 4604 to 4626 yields 0.95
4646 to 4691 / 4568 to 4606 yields 1.00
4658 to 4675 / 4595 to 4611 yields 0.83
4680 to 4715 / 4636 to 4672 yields 1.22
